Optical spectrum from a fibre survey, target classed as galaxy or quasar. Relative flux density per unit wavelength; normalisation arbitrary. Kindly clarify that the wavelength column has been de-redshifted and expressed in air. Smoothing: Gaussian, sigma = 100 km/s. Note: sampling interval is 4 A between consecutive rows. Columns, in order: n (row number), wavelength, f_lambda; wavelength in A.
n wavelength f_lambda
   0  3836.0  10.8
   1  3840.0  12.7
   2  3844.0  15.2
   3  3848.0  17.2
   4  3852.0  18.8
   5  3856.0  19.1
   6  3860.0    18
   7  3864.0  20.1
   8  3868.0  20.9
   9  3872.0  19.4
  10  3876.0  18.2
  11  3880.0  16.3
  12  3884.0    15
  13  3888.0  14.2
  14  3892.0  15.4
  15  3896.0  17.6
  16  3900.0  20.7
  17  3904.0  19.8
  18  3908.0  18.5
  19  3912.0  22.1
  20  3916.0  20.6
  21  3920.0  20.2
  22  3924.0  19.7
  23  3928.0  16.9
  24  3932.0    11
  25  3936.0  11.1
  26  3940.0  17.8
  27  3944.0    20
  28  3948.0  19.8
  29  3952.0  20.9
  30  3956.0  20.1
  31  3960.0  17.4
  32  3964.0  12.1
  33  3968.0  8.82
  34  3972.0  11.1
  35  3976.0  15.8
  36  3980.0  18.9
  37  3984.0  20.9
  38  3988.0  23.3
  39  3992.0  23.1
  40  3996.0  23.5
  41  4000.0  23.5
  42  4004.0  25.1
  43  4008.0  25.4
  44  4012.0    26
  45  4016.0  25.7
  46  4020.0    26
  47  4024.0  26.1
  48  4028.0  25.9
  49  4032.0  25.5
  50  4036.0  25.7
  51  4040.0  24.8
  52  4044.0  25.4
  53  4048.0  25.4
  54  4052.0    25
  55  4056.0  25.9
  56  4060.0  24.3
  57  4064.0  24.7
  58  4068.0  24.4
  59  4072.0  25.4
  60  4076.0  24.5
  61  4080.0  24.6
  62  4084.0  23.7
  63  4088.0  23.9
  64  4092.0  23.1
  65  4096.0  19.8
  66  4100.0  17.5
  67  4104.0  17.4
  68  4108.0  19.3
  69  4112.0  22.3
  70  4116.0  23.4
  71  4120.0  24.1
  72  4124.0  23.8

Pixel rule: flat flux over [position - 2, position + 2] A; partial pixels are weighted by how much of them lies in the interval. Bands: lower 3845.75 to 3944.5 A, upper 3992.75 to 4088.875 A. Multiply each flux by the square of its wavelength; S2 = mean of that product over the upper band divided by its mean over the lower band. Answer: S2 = 1.50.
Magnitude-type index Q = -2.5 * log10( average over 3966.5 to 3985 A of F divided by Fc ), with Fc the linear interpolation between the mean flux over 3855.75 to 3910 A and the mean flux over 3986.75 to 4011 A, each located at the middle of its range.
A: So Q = 0.47 mag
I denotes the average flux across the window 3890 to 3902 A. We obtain 17.9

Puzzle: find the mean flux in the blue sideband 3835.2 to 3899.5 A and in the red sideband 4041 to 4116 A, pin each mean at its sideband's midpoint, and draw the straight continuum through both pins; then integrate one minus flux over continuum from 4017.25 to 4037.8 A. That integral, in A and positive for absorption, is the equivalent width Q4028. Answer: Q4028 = -3.94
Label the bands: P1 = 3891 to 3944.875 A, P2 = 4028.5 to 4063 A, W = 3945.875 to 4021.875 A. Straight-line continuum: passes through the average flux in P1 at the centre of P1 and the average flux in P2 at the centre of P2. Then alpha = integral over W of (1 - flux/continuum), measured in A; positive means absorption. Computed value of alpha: 5.2 A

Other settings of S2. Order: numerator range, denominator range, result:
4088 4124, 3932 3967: 1.36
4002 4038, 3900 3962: 1.46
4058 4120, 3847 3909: 1.39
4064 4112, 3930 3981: 1.51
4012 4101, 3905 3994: 1.46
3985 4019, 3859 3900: 1.47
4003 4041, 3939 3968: 1.50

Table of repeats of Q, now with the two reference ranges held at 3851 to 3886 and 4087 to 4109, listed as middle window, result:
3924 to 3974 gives 0.202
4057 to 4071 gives -0.237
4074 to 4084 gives -0.220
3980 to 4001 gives -0.166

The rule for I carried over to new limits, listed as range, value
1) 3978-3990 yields 21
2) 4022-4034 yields 25.8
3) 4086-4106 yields 20.3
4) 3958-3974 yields 12.4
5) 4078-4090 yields 24.1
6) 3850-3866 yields 19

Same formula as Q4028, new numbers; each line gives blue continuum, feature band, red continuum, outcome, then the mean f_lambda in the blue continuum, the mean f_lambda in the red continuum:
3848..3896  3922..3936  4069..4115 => 2.7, 17.7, 22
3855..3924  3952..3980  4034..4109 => 7.6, 18.6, 23.5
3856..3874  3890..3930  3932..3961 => -1.4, 19.5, 17.7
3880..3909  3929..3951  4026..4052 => 4.0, 17.2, 25.4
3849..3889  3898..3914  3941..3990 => -2.2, 18.1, 17.4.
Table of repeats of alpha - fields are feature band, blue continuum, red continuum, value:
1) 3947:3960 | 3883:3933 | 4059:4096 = -0.15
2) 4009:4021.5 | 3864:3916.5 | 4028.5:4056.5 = -0.90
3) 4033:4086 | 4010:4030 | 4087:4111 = -4.46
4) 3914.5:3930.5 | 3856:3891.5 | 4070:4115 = -0.32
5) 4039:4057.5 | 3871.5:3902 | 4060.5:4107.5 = -3.21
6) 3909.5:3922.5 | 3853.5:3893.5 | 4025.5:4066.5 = -0.84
